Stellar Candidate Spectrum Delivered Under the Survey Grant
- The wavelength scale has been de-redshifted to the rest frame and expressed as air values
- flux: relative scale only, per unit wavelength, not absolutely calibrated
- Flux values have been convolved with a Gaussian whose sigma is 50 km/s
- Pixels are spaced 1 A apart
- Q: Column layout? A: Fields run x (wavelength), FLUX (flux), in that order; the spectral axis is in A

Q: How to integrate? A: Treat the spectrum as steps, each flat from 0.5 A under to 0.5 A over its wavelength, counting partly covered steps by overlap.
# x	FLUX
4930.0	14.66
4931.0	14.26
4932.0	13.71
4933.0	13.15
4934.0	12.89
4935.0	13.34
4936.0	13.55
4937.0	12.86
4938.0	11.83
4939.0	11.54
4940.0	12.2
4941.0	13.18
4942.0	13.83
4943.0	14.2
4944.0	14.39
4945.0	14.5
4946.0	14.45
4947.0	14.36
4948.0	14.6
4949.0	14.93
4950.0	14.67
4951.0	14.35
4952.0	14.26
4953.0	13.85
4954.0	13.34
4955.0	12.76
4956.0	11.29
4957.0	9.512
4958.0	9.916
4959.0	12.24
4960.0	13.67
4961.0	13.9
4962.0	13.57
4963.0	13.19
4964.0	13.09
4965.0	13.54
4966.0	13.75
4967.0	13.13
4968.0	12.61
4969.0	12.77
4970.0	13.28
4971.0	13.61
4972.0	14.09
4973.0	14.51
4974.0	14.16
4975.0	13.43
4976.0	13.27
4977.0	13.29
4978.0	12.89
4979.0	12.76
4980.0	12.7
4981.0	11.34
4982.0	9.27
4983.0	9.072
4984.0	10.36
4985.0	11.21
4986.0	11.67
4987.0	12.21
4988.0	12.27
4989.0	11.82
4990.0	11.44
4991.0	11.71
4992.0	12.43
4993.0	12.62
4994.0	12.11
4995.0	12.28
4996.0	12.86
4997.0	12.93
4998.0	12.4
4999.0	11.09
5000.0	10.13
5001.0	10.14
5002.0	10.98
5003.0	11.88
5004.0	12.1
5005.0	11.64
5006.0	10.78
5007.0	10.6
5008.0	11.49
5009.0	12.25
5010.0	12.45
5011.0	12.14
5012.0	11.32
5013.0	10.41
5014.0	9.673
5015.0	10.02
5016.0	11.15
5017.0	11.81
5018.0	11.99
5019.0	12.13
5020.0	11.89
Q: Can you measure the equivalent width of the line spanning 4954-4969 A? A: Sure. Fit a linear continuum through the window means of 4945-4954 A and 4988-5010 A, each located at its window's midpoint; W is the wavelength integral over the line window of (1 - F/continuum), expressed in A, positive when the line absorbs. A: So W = 1.2 A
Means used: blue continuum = 14.4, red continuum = 11.7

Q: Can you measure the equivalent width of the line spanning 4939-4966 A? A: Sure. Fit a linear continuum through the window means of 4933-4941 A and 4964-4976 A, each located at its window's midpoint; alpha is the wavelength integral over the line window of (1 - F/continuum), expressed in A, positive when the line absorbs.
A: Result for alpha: -0.6 A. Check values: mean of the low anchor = 12.7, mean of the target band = 13.3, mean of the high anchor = 13.5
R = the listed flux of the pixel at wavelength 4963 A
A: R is 13.19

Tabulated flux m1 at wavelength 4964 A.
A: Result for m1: 13.09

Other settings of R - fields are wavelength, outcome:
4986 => 11.67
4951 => 14.35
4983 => 9.072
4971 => 13.61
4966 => 13.75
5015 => 10.02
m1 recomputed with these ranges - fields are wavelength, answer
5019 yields 12.13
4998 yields 12.4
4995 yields 12.28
